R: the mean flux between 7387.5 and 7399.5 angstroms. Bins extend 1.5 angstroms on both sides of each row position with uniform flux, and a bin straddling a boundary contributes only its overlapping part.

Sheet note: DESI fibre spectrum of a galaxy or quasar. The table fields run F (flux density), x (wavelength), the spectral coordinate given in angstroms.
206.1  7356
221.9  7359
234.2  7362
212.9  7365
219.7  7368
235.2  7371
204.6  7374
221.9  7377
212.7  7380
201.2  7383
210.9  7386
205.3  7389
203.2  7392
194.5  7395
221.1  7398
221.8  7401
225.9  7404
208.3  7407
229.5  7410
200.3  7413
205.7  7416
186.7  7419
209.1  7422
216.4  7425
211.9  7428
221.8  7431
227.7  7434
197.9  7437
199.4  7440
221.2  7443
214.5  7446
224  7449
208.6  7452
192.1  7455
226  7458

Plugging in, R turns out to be 206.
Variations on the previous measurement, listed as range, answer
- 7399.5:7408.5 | 219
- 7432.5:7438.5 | 213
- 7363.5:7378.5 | 219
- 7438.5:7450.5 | 215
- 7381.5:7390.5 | 206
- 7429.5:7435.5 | 225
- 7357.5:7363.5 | 228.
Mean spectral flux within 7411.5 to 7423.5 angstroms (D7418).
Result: 200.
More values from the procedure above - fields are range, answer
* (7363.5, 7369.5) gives 216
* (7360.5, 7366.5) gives 224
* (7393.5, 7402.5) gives 212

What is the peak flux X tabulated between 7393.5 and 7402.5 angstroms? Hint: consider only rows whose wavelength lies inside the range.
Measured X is 221.8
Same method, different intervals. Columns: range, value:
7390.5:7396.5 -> 203.2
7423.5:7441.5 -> 227.7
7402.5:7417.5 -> 229.5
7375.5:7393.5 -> 221.9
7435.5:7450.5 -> 224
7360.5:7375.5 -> 235.2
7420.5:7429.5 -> 216.4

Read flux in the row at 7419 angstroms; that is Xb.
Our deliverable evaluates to 186.7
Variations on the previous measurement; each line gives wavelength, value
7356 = 206.1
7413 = 200.3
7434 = 227.7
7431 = 221.8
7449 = 224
